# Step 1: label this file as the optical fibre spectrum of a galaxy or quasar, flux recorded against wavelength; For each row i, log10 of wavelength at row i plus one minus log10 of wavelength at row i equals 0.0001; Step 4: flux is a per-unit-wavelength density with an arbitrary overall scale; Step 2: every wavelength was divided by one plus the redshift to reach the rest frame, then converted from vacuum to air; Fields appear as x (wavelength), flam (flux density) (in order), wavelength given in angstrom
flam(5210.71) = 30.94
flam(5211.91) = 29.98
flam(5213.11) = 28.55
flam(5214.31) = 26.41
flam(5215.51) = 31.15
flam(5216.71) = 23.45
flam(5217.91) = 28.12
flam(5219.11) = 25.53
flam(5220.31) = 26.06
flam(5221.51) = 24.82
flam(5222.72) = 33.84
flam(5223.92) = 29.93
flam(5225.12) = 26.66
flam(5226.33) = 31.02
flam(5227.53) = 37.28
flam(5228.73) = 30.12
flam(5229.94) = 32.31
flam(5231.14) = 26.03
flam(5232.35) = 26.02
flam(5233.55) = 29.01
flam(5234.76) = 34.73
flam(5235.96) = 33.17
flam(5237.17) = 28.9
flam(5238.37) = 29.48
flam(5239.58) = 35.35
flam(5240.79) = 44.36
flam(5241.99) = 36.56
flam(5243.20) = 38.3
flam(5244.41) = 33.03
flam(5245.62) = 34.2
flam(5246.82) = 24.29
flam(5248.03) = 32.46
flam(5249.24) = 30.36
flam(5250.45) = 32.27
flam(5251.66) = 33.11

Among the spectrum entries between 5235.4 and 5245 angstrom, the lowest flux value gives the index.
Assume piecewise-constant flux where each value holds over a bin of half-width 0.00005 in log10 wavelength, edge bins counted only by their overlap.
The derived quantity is 28.9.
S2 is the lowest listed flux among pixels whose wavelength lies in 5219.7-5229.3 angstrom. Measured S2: 24.82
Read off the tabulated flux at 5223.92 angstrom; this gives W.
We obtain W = 29.93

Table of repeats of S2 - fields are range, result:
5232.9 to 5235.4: 29.01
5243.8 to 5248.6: 24.29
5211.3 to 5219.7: 23.45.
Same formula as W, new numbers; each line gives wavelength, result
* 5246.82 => 24.29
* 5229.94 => 32.31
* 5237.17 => 28.9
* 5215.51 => 31.15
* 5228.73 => 30.12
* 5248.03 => 32.46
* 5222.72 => 33.84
